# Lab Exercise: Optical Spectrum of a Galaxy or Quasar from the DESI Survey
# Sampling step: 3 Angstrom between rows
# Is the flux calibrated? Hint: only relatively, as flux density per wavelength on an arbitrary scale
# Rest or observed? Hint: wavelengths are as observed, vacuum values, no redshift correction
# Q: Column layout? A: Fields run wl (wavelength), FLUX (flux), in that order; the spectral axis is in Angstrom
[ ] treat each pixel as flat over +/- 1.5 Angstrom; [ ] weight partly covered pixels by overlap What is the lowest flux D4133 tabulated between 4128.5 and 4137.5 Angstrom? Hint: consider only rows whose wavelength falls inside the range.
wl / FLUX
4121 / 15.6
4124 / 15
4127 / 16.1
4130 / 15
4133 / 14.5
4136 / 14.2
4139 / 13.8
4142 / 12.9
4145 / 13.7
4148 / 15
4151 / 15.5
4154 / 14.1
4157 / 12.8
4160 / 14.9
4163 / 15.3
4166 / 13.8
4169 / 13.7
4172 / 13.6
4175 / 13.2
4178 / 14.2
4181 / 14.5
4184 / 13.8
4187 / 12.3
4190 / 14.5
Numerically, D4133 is 14.2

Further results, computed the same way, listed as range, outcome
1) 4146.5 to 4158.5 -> 12.8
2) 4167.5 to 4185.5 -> 13.2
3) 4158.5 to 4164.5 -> 14.9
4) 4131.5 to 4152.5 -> 12.9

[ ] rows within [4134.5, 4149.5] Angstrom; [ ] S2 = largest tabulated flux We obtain 15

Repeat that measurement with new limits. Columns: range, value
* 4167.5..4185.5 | 14.5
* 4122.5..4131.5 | 16.1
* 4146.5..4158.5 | 15.5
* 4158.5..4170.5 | 15.3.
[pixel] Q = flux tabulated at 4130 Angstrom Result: 15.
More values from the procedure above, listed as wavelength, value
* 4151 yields 15.5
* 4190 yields 14.5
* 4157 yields 12.8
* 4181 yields 14.5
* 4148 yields 15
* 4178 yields 14.2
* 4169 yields 13.7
